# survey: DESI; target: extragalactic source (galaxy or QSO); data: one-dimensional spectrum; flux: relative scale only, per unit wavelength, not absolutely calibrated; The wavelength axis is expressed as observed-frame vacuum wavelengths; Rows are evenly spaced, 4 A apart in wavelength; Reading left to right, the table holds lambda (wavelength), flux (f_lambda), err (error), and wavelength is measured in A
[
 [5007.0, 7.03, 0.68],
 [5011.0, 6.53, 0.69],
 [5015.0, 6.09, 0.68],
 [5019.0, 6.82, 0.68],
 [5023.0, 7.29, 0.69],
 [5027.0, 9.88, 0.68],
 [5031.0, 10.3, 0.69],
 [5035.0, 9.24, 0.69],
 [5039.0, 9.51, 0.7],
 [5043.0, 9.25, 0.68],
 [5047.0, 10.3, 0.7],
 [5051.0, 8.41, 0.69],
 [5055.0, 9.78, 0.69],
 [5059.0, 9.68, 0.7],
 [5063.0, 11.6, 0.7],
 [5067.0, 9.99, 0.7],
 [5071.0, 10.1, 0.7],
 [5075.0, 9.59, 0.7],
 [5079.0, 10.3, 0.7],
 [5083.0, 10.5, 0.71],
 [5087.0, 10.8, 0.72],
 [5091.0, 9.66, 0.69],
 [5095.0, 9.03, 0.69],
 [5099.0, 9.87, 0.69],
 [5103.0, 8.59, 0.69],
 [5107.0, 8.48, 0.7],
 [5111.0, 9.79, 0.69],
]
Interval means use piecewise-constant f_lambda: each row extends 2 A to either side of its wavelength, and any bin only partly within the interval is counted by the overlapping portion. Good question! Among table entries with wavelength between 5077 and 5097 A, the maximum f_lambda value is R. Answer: 10.8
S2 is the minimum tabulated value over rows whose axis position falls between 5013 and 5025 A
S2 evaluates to 6.09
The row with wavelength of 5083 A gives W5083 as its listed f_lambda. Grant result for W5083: 10.5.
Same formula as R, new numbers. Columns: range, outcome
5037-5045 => 9.51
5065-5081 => 10.3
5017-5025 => 7.29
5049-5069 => 11.6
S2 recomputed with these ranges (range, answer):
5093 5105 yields 8.59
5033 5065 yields 8.41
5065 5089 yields 9.59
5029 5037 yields 9.24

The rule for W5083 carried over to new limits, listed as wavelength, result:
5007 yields 7.03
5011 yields 6.53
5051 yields 8.41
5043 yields 9.25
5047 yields 10.3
